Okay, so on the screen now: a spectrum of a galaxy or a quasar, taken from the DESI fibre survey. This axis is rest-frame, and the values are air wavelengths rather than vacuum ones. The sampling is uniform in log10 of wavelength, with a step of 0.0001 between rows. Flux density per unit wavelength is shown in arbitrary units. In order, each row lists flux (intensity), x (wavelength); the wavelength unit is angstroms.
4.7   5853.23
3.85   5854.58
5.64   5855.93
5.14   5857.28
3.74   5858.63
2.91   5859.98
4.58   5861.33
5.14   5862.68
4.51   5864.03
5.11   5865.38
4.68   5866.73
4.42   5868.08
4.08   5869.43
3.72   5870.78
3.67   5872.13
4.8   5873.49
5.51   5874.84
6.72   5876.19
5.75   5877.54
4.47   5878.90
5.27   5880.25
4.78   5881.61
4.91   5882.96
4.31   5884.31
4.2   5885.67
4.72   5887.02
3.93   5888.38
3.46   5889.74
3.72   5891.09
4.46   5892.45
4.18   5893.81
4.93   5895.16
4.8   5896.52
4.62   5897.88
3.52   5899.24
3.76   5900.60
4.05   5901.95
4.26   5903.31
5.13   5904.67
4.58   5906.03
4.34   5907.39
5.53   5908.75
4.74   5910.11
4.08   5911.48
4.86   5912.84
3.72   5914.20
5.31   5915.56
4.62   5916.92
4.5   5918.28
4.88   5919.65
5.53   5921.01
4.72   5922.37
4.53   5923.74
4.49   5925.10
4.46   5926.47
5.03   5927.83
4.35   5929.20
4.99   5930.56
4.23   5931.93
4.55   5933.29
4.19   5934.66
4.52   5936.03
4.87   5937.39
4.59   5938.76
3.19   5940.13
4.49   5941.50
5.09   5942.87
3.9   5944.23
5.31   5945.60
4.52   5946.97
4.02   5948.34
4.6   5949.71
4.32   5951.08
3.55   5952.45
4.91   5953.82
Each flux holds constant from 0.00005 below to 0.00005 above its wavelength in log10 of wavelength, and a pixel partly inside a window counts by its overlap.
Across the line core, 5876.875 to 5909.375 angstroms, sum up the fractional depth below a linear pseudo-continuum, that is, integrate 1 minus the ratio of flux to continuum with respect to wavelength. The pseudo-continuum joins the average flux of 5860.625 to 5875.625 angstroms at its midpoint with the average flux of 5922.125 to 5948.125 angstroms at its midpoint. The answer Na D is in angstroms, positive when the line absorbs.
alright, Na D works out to 0.5 angstroms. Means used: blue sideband 4.58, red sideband 4.51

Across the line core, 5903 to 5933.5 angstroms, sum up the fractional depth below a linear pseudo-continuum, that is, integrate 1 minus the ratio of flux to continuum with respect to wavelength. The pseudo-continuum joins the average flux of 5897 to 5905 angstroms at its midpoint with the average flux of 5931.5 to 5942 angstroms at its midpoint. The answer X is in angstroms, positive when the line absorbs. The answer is -3.0 angstroms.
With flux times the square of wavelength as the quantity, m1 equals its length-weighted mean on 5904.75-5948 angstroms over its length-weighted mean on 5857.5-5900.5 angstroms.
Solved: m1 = 1.0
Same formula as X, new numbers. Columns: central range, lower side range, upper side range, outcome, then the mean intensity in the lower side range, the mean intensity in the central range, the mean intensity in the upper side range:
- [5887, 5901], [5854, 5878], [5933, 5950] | 1.23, 4.66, 4.17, 4.44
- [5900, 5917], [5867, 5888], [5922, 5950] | 0.28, 4.74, 4.54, 4.5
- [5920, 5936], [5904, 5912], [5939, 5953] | -0.44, 4.74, 4.64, 4.32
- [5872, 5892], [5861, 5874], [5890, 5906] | -1.44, 4.46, 4.71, 4.3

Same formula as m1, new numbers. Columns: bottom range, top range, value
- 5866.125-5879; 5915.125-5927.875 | 1.01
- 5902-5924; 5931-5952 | 0.95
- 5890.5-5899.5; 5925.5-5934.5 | 1.06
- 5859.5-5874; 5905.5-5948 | 1.08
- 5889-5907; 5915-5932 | 1.12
